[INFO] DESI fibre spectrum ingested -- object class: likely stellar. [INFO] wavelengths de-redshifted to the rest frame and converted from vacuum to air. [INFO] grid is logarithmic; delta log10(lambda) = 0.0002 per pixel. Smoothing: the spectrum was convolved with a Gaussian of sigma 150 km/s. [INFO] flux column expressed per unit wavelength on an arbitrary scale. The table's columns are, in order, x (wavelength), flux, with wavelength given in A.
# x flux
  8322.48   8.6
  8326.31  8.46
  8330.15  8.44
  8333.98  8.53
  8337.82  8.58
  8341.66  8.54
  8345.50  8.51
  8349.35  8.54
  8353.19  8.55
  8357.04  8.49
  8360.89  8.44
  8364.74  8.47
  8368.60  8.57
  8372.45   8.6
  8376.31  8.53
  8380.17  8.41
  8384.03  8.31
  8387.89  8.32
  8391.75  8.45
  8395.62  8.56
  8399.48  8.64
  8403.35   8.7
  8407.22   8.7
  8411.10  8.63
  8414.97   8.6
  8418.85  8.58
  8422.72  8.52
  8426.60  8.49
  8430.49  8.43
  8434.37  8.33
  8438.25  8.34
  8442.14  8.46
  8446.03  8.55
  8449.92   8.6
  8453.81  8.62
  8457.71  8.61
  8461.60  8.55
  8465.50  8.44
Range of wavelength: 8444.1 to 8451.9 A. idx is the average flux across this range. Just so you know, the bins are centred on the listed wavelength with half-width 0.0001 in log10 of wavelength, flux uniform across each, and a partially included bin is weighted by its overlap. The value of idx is 8.58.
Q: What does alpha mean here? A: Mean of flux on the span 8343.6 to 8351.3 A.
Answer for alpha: 8.53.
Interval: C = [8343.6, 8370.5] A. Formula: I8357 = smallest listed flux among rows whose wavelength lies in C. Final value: 8.44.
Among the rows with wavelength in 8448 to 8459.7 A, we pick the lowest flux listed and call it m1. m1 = 8.6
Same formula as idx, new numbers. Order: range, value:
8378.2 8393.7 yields 8.37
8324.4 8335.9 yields 8.48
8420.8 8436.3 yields 8.44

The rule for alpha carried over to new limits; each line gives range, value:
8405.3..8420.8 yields 8.63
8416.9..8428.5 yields 8.53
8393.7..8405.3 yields 8.64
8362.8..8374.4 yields 8.54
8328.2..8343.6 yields 8.52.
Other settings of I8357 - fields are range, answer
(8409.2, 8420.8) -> 8.58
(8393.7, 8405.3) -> 8.56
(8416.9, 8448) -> 8.33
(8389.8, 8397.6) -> 8.45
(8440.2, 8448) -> 8.46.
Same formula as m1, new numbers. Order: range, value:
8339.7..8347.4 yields 8.51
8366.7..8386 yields 8.31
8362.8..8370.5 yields 8.47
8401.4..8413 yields 8.63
